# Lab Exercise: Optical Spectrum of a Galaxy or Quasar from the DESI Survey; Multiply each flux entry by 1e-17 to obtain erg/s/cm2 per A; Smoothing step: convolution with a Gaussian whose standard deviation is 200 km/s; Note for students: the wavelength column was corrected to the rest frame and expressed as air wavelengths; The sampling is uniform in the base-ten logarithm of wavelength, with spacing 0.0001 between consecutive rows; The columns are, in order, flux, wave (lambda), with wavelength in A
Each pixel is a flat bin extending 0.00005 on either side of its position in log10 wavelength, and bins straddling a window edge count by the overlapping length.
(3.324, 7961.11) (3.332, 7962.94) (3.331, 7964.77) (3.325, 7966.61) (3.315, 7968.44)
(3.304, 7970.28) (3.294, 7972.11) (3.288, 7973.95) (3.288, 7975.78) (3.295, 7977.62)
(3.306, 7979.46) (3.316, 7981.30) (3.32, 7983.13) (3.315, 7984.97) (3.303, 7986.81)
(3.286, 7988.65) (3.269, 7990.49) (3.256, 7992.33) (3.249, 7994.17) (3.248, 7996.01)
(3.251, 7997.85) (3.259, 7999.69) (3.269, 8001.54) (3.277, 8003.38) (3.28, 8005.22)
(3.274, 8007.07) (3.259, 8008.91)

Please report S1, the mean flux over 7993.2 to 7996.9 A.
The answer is 3.25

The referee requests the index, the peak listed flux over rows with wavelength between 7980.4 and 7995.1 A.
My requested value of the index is 3.32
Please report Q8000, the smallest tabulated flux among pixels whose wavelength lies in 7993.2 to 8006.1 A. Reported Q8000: 3.248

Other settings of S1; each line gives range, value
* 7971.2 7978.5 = 3.29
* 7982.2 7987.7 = 3.32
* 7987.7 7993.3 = 3.27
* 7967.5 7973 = 3.31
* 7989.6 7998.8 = 3.26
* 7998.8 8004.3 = 3.27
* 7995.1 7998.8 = 3.25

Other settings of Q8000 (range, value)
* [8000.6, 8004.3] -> 3.269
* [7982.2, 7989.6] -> 3.286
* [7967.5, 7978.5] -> 3.288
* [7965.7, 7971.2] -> 3.304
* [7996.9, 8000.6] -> 3.251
